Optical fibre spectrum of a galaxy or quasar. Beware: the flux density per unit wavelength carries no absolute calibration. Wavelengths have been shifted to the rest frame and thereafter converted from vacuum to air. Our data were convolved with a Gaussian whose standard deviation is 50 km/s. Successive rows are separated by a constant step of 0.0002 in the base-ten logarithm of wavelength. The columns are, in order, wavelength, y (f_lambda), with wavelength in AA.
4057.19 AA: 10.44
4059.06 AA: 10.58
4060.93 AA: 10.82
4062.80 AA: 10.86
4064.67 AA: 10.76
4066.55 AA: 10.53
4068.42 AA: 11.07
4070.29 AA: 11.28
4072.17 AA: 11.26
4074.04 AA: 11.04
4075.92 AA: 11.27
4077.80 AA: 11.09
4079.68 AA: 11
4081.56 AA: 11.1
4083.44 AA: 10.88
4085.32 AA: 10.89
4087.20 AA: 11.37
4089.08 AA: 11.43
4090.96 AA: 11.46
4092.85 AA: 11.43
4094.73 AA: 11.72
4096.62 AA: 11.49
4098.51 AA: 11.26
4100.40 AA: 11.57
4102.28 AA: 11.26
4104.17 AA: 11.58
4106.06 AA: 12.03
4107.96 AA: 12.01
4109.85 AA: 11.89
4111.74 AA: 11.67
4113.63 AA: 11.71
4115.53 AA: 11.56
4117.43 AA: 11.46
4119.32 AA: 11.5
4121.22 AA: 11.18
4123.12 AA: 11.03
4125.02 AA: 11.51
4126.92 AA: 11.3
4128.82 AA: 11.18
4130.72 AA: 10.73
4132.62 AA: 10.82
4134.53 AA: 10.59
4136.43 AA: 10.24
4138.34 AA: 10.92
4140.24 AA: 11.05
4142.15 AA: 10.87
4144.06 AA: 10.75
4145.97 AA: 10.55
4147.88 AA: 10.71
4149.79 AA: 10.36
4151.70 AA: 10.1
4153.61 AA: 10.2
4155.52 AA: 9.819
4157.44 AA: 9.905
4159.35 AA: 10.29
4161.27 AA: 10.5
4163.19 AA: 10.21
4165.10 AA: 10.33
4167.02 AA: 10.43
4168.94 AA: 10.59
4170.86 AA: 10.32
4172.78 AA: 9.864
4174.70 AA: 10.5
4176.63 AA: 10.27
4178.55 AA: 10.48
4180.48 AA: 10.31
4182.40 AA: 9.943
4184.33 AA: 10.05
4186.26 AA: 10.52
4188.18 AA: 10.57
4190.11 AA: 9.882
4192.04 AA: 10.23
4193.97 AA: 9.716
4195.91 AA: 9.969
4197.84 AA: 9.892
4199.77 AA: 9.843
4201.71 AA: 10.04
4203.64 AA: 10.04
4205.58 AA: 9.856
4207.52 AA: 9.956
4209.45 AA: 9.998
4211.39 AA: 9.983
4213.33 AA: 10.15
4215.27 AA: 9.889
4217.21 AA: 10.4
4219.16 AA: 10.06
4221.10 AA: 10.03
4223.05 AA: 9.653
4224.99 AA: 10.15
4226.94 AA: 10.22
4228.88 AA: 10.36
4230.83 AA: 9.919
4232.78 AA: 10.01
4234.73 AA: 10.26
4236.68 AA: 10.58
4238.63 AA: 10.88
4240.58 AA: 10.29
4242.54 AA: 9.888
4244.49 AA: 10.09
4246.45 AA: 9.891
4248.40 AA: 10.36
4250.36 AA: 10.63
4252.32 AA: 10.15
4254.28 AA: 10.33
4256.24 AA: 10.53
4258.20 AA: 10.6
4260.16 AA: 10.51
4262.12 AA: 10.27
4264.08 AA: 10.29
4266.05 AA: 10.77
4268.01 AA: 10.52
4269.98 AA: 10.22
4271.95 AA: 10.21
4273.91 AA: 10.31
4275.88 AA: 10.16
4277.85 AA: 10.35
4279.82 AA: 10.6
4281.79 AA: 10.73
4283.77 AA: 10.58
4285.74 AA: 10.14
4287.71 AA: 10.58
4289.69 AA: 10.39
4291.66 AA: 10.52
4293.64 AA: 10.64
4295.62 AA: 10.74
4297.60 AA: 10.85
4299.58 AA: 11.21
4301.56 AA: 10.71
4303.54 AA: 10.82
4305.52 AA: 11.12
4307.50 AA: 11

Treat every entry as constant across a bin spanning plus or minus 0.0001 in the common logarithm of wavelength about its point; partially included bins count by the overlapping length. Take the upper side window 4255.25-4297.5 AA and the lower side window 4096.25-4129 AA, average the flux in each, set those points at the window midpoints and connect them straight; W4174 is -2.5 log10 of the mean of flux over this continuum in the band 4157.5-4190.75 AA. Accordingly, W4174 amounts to 0.084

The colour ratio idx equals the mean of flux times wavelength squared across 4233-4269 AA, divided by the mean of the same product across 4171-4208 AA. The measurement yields 1.1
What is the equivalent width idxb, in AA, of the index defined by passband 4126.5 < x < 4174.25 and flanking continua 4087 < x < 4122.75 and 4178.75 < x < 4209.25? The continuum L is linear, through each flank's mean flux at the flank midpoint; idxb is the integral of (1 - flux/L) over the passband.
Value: 1.3 AA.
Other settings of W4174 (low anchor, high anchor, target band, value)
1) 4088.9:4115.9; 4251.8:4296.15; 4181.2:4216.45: 0.095 mag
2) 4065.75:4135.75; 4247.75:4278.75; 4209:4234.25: 0.058 mag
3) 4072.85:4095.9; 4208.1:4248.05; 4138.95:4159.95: 0.031 mag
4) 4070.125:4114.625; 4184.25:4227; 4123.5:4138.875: 0.003 mag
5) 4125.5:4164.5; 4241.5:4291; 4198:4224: 0.050 mag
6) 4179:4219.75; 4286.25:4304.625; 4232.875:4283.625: 0.009 mag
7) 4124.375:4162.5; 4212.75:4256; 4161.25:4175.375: 0.017 mag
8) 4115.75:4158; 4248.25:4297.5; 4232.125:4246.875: 0.029 mag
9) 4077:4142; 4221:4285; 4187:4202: 0.072 mag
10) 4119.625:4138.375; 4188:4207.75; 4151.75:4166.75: 0.036 mag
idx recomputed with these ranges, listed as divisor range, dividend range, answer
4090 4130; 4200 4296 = 0.95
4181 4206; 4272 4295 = 1.08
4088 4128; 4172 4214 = 0.91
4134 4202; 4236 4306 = 1.07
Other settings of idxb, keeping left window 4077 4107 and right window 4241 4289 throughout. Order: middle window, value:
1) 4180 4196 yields 1.0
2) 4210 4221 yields 0.6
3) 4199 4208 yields 0.6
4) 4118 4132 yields 0.0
